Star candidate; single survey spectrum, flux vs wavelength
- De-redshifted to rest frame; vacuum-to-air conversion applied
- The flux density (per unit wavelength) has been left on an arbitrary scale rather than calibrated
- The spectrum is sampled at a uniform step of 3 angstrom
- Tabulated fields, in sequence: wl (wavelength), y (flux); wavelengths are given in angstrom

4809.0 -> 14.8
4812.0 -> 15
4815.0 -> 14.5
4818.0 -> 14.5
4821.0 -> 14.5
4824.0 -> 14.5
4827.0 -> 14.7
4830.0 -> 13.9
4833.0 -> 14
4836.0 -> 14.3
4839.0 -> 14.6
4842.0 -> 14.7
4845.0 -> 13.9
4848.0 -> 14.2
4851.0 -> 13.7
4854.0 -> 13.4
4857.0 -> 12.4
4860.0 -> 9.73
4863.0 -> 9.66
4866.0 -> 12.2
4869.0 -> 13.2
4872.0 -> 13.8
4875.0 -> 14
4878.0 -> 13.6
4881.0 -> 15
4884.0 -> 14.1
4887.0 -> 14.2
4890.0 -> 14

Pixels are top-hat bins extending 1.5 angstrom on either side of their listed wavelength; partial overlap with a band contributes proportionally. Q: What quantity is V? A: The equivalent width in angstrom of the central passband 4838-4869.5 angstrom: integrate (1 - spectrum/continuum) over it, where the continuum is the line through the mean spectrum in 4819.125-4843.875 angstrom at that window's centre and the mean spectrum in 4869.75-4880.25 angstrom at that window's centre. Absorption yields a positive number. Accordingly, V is 2.9 angstrom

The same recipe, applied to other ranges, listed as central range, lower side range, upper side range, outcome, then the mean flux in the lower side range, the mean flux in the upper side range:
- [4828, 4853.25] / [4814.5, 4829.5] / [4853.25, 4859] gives -1.4 angstrom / 14.5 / 12.6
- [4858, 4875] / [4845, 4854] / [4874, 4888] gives 2.5 angstrom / 13.8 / 14.2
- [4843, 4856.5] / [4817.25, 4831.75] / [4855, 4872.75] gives -1.1 angstrom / 14.4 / 11.8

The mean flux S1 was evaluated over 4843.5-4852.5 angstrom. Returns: 13.9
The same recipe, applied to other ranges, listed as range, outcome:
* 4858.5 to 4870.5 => 11.2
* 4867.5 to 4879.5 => 13.7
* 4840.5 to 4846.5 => 14.3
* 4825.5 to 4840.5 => 14.3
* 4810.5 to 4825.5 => 14.6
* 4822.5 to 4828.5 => 14.6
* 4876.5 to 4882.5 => 14.3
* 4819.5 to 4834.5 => 14.3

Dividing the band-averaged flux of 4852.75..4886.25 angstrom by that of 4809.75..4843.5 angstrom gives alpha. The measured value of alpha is 0.89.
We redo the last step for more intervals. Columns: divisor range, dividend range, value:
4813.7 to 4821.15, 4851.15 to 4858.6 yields 0.90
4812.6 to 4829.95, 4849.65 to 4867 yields 0.81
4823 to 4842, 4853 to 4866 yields 0.79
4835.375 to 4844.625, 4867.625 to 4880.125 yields 0.95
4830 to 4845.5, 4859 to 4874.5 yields 0.83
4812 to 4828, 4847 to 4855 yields 0.94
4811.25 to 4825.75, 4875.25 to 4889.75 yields 0.97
